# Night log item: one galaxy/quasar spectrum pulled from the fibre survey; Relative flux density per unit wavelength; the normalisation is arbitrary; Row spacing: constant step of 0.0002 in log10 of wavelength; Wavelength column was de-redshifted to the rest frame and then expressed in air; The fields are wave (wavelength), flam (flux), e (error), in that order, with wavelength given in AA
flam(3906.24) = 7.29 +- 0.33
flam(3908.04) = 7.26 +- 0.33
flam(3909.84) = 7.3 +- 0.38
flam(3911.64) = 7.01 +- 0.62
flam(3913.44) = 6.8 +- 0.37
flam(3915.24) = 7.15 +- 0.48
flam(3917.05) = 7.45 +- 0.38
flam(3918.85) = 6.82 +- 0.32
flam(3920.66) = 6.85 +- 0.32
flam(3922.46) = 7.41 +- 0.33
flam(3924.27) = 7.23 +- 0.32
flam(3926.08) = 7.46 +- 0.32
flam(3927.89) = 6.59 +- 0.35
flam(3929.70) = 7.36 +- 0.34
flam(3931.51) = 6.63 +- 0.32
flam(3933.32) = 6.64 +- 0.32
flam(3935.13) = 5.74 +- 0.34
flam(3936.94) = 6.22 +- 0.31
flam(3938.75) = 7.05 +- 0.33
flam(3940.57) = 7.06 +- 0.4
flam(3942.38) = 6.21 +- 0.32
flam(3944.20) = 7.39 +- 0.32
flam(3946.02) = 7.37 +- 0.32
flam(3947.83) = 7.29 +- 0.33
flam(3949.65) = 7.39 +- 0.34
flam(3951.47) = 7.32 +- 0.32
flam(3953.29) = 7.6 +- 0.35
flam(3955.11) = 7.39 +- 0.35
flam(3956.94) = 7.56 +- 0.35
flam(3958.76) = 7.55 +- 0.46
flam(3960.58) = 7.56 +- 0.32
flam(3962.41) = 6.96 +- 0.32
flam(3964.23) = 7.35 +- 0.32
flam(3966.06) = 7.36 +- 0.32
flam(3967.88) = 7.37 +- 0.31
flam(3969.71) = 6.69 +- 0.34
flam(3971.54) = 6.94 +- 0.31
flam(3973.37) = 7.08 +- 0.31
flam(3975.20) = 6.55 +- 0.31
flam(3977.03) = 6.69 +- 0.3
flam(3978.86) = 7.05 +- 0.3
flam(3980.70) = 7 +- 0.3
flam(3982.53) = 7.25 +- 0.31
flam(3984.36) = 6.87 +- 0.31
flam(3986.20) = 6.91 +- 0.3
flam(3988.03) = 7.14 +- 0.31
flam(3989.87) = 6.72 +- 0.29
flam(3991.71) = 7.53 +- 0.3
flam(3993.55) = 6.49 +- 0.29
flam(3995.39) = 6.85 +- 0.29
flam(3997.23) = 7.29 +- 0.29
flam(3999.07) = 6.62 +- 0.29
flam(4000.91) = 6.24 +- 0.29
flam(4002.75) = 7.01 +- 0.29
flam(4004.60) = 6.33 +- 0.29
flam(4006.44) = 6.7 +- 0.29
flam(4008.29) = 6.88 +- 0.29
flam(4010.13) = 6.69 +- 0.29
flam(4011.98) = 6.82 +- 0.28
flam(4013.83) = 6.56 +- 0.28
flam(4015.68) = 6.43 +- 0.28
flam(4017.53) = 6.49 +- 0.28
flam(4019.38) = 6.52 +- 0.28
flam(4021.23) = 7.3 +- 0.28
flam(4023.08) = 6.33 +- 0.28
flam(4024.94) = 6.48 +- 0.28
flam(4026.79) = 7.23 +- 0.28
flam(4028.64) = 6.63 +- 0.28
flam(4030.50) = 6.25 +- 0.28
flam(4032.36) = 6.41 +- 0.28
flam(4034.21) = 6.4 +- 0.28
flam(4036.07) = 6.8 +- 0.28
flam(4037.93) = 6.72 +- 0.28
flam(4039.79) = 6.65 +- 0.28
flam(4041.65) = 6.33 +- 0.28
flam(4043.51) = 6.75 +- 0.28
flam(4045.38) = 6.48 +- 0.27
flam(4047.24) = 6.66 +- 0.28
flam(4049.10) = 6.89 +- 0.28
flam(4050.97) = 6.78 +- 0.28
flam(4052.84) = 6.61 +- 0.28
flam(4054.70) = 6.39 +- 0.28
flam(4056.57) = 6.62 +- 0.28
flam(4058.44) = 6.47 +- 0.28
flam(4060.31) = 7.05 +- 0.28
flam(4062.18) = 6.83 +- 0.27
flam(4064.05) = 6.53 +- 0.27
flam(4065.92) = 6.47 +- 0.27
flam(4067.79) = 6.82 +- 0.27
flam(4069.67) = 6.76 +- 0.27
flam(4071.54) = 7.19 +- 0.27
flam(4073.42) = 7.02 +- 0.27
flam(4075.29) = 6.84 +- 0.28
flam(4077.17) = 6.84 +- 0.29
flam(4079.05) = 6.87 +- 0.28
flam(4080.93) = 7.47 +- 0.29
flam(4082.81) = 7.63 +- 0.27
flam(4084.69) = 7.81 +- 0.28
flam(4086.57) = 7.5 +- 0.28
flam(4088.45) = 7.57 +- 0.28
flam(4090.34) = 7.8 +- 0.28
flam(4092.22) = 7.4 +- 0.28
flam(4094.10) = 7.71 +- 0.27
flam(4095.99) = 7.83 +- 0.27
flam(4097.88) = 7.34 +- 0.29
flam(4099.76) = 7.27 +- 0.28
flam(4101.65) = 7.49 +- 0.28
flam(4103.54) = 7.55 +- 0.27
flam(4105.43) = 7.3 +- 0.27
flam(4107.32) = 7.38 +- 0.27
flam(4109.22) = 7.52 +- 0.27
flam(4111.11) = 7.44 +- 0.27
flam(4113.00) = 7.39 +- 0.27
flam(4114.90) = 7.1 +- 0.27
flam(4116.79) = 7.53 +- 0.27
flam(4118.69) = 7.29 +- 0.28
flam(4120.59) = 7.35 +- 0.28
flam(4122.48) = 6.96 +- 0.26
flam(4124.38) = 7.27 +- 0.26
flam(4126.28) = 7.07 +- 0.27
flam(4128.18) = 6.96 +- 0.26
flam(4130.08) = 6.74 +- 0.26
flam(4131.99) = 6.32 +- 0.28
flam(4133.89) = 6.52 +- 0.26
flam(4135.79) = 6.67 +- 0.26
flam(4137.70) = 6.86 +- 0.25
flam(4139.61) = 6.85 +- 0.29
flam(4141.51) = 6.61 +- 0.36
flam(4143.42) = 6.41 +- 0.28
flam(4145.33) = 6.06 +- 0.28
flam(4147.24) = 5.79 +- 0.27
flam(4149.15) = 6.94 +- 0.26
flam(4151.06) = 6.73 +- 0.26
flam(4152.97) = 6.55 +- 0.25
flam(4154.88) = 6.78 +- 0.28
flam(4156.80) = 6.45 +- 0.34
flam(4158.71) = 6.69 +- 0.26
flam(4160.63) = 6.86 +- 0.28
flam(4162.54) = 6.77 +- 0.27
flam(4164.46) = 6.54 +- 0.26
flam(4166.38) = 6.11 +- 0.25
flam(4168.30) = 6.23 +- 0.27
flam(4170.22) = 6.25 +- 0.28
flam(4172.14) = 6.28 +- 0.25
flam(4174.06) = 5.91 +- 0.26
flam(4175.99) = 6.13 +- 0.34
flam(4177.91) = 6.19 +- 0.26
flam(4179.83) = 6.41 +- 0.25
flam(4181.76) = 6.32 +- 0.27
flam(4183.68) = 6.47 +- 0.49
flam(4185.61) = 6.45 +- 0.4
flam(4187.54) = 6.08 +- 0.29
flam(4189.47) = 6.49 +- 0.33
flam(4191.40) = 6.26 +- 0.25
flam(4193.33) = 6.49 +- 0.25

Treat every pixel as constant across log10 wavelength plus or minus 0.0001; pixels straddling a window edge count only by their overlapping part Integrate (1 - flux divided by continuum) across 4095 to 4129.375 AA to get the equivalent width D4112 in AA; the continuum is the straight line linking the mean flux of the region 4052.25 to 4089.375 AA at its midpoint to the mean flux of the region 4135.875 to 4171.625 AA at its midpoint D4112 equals -3.0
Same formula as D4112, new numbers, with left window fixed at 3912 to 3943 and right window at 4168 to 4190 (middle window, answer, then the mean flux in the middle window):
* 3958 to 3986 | -1.3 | 7.08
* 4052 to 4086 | -2.0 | 6.91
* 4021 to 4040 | 0.0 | 6.63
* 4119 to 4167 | -2.5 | 6.69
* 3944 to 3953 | -0.7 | 7.37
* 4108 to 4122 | -2.1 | 7.36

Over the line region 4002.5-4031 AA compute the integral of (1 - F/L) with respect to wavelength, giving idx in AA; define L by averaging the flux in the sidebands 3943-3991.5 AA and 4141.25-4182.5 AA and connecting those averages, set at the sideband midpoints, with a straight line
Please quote 1.3 AA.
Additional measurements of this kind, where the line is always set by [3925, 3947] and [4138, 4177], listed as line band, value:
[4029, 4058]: 0.25 AA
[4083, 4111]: -4.19 AA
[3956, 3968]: -1.09 AA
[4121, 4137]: -0.82 AA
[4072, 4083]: -0.83 AA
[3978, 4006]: -0.66 AA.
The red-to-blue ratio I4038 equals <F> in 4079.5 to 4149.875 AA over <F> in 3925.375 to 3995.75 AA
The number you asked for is 1.02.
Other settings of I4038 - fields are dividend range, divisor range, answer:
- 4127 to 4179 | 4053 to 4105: 0.91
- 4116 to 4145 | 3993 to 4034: 1.03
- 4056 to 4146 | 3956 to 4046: 1.04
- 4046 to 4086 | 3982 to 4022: 1.01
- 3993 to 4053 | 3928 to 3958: 0.95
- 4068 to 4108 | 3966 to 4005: 1.06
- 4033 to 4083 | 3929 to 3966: 0.95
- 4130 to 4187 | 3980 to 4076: 0.96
